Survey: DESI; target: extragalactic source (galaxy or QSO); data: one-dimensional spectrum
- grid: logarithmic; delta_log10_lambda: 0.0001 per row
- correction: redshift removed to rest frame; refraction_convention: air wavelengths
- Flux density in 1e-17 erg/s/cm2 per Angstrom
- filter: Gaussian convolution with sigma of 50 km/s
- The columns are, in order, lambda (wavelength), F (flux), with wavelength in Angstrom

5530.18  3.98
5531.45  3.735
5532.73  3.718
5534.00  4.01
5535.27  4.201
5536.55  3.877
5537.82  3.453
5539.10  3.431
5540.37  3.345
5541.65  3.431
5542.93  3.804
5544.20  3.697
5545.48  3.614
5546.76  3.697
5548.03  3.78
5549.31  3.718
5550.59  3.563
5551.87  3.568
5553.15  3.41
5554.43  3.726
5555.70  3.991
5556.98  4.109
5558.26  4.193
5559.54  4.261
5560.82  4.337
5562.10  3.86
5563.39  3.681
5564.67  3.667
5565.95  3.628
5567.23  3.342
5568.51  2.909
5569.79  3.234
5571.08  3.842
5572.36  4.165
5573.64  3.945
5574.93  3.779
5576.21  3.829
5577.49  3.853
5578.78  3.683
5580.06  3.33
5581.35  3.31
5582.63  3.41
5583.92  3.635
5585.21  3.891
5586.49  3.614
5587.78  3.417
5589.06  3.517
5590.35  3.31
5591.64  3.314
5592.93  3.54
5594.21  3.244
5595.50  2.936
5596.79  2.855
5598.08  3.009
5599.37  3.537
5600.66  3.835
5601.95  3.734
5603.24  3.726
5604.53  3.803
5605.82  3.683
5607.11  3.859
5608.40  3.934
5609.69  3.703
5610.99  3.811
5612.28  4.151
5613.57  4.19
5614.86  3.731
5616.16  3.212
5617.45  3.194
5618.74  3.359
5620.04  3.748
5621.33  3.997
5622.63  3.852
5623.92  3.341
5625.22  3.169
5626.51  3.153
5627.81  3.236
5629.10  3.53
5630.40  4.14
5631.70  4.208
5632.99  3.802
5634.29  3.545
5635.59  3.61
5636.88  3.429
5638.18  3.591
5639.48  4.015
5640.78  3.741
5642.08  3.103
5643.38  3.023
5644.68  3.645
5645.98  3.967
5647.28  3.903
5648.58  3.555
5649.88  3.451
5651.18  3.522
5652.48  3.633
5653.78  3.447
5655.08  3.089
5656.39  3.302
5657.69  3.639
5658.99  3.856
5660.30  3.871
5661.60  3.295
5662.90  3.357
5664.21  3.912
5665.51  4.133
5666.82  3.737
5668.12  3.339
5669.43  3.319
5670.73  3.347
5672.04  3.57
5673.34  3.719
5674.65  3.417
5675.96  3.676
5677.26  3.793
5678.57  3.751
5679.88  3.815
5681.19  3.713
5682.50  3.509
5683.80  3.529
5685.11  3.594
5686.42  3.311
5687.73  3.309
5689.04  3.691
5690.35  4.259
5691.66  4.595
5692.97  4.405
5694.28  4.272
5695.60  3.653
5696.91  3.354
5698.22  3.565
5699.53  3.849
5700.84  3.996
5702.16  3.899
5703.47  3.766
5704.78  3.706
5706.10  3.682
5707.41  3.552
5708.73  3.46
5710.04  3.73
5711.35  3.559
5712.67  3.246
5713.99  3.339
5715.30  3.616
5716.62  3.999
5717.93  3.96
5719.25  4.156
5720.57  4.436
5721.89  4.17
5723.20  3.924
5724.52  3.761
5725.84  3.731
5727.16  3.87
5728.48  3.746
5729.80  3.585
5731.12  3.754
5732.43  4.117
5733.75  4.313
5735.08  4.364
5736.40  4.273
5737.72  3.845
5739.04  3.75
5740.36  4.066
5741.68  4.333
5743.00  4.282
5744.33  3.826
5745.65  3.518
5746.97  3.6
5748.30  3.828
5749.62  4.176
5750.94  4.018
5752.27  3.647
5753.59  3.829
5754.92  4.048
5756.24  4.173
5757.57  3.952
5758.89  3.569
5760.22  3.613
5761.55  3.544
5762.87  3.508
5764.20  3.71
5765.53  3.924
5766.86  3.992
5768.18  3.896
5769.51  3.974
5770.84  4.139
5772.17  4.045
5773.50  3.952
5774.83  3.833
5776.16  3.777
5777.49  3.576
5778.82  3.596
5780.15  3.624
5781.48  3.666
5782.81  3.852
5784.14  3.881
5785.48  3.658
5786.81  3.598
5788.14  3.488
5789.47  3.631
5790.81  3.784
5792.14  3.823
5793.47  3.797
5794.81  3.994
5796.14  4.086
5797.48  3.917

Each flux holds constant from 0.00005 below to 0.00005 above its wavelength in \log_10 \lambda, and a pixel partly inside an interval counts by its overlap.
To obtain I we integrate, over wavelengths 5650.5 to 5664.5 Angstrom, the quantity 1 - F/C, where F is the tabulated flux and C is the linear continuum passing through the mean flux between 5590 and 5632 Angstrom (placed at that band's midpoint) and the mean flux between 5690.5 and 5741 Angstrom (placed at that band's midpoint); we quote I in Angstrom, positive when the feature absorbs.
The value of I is 0.7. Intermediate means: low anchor 3.57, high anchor 3.87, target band 3.53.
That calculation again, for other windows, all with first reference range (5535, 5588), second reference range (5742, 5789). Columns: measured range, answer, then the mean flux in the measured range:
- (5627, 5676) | 2.0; 3.59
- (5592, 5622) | 1.0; 3.6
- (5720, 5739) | -1.0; 3.98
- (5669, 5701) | 0.4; 3.72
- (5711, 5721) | 0.0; 3.78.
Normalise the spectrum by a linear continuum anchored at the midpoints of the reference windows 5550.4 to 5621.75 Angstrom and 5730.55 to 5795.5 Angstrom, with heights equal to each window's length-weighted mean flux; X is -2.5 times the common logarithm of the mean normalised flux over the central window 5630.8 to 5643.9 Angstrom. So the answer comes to 0.02 mag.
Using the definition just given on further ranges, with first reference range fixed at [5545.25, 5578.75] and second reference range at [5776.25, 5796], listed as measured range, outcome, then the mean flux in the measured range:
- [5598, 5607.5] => 0.02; 3.68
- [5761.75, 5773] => -0.05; 3.89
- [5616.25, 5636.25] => 0.05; 3.58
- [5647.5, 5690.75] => 0.05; 3.59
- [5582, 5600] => 0.12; 3.37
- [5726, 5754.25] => -0.06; 3.94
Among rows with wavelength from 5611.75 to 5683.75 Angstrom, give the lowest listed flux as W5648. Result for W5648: 3.023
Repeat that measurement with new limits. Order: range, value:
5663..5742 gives 3.246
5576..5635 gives 2.855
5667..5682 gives 3.319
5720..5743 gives 3.585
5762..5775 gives 3.508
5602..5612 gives 3.683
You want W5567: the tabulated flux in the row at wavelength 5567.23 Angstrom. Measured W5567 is 3.342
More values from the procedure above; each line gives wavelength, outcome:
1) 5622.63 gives 3.852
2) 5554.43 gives 3.726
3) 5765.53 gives 3.924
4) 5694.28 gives 4.272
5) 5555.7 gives 3.991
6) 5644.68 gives 3.645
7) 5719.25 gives 4.156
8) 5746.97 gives 3.6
